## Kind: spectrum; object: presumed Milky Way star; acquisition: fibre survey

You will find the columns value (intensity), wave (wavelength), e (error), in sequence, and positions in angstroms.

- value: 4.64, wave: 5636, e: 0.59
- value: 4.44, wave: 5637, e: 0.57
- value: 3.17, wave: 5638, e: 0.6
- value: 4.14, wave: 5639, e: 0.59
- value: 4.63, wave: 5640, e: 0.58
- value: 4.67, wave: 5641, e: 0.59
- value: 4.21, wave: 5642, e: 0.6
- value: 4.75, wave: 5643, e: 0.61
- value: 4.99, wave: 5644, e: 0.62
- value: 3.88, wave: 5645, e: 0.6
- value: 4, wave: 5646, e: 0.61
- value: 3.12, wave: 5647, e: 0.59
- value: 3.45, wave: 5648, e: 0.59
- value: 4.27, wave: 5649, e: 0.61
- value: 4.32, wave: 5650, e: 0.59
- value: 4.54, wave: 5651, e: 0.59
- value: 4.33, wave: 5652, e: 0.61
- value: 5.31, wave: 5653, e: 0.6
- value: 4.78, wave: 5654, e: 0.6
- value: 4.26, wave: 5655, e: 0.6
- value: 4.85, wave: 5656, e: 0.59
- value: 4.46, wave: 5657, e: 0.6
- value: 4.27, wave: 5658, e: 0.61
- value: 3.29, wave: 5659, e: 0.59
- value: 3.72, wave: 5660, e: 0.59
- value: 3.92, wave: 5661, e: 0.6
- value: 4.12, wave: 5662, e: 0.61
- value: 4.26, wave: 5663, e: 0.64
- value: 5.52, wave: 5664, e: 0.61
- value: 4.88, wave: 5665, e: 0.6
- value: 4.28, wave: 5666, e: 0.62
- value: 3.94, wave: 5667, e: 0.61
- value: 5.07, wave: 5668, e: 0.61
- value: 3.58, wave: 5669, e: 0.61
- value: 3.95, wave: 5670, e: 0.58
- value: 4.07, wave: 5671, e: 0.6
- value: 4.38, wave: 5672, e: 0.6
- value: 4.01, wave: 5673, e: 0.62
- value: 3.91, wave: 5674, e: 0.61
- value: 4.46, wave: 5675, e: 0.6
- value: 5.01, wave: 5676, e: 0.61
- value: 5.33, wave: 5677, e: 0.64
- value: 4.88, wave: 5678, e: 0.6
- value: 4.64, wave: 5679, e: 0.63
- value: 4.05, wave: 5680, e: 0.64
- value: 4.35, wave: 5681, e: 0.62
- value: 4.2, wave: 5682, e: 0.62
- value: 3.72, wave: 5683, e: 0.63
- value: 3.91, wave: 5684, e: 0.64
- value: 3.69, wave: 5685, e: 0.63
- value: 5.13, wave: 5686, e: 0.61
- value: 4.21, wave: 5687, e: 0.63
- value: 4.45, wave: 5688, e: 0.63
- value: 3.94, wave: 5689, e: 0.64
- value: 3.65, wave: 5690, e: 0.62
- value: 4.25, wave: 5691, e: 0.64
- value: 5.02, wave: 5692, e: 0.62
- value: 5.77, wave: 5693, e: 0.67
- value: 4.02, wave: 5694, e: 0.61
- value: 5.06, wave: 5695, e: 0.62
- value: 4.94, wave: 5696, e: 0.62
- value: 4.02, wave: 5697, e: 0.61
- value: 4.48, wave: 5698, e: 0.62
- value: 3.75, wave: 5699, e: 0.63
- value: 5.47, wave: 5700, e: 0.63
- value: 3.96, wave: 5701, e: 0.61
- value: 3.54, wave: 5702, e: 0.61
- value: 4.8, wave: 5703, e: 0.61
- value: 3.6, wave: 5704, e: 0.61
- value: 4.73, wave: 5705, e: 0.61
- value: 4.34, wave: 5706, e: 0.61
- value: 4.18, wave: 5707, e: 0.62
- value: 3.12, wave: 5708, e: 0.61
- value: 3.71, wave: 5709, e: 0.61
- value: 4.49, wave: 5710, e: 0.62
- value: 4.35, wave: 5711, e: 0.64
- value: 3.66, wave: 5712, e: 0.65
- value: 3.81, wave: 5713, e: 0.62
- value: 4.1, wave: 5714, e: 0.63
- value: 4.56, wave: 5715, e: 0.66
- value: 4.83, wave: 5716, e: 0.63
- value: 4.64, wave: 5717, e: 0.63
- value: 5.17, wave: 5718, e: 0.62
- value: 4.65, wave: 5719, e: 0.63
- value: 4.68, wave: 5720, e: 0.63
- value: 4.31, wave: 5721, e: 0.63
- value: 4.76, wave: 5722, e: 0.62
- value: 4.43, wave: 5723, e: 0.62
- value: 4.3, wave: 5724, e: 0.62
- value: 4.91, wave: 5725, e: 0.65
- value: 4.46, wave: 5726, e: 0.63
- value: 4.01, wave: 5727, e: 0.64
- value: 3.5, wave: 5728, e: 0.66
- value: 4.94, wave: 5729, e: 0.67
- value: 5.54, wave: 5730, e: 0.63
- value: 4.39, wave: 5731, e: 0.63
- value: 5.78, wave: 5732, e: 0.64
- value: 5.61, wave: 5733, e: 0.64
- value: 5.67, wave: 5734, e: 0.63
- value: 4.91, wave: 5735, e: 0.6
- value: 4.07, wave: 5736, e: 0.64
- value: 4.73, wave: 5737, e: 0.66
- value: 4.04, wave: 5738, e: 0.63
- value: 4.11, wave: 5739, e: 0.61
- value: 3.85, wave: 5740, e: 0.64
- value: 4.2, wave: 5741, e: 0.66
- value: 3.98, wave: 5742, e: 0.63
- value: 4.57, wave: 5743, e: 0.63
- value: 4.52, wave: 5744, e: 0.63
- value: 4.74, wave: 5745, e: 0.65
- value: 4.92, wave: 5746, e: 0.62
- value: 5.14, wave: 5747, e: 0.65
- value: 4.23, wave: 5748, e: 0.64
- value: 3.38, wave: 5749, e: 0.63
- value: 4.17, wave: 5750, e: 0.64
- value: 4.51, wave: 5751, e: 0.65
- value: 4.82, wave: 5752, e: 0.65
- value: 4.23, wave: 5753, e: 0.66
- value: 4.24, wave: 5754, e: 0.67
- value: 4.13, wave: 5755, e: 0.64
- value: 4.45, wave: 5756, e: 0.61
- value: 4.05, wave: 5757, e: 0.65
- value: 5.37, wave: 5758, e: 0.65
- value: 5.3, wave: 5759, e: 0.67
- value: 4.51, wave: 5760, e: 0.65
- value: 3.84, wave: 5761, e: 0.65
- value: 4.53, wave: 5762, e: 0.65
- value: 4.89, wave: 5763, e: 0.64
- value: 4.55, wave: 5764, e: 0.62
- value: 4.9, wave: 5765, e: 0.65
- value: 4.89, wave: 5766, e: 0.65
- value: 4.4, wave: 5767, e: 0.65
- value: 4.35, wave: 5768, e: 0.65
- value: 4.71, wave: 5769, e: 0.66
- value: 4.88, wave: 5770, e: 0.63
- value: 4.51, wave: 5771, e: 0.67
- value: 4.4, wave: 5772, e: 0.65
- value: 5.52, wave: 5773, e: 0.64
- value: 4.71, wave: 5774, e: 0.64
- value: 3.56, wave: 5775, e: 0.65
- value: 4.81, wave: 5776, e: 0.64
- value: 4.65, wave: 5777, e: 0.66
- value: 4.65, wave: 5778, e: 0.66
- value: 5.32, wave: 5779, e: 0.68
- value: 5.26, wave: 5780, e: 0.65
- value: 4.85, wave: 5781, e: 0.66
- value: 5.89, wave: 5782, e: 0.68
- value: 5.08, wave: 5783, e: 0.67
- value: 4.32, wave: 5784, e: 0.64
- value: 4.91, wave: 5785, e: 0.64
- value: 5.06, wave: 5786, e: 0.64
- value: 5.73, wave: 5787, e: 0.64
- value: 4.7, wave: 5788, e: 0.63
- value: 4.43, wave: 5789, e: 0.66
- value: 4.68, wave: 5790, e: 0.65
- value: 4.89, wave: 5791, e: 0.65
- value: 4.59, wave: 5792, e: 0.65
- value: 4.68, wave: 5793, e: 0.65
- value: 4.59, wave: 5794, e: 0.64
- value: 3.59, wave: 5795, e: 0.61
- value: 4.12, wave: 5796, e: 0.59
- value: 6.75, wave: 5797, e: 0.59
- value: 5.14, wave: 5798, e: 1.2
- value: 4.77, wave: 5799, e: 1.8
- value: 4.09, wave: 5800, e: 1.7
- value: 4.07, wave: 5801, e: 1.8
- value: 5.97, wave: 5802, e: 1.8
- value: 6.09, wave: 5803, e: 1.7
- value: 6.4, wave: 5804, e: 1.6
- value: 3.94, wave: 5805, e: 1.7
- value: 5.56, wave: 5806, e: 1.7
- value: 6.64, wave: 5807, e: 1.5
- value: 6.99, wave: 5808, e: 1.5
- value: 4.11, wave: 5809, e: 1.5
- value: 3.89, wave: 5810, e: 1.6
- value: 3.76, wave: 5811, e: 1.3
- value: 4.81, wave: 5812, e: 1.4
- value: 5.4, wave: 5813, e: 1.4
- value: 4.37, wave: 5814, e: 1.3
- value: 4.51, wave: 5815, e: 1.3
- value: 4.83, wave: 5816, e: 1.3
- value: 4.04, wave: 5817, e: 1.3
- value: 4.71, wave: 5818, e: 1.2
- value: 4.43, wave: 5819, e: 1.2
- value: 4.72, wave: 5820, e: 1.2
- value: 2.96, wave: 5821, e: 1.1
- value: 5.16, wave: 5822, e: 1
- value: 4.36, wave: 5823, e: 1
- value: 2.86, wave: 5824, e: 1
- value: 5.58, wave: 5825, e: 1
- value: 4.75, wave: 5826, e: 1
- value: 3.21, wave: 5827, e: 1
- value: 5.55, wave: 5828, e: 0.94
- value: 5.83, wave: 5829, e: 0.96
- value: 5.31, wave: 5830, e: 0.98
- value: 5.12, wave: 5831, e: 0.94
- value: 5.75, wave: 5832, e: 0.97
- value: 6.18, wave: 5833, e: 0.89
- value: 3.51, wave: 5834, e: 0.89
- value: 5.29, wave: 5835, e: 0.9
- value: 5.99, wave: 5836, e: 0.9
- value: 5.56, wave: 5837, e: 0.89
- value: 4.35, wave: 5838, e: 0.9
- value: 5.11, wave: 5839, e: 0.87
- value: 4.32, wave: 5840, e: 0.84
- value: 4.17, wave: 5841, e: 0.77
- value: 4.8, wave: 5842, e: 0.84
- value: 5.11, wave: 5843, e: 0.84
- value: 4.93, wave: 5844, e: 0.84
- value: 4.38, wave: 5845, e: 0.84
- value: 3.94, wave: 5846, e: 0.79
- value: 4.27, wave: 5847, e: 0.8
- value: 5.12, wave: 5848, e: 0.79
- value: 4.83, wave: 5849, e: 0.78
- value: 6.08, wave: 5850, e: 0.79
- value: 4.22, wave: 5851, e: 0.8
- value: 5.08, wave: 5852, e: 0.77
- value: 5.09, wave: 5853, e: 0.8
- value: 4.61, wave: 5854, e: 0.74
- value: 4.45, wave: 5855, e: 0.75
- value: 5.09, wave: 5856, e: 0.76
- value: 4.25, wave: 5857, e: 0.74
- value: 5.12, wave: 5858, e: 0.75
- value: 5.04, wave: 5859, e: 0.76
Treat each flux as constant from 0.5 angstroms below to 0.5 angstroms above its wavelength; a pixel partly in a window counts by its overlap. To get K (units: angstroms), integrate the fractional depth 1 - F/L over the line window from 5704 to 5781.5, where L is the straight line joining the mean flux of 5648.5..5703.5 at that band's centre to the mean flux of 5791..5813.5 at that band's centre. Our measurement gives 2.97 angstroms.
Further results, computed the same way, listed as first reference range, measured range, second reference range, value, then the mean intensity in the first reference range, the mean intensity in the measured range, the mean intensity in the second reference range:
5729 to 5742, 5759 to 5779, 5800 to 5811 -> 1.4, 4.72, 4.63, 5.24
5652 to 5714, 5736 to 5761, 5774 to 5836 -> 1.1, 4.32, 4.41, 4.86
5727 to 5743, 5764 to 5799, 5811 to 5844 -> -0.9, 4.6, 4.81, 4.76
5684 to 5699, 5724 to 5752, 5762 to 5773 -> 0.2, 4.43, 4.55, 4.68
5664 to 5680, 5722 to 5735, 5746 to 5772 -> -0.9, 4.45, 4.8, 4.52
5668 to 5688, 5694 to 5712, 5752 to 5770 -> 0.6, 4.31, 4.24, 4.57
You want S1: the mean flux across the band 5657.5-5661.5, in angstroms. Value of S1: 3.8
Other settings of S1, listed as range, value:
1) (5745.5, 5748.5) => 4.76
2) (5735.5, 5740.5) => 4.16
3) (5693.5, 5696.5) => 4.67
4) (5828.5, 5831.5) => 5.42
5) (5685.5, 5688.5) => 4.6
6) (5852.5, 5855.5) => 4.72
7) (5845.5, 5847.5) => 4.1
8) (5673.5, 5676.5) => 4.46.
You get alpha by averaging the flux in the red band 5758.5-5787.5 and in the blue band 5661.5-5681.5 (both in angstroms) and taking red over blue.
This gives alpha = 1.08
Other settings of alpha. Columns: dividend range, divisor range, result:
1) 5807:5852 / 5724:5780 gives 1.04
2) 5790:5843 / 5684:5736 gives 1.09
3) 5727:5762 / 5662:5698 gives 1.03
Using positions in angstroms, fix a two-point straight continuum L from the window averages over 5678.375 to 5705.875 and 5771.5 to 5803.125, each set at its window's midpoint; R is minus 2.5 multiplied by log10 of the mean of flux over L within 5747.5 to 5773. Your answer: 0.05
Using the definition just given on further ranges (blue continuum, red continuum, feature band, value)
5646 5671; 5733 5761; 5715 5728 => -0.03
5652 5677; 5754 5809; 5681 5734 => 0.03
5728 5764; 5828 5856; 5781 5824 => -0.01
